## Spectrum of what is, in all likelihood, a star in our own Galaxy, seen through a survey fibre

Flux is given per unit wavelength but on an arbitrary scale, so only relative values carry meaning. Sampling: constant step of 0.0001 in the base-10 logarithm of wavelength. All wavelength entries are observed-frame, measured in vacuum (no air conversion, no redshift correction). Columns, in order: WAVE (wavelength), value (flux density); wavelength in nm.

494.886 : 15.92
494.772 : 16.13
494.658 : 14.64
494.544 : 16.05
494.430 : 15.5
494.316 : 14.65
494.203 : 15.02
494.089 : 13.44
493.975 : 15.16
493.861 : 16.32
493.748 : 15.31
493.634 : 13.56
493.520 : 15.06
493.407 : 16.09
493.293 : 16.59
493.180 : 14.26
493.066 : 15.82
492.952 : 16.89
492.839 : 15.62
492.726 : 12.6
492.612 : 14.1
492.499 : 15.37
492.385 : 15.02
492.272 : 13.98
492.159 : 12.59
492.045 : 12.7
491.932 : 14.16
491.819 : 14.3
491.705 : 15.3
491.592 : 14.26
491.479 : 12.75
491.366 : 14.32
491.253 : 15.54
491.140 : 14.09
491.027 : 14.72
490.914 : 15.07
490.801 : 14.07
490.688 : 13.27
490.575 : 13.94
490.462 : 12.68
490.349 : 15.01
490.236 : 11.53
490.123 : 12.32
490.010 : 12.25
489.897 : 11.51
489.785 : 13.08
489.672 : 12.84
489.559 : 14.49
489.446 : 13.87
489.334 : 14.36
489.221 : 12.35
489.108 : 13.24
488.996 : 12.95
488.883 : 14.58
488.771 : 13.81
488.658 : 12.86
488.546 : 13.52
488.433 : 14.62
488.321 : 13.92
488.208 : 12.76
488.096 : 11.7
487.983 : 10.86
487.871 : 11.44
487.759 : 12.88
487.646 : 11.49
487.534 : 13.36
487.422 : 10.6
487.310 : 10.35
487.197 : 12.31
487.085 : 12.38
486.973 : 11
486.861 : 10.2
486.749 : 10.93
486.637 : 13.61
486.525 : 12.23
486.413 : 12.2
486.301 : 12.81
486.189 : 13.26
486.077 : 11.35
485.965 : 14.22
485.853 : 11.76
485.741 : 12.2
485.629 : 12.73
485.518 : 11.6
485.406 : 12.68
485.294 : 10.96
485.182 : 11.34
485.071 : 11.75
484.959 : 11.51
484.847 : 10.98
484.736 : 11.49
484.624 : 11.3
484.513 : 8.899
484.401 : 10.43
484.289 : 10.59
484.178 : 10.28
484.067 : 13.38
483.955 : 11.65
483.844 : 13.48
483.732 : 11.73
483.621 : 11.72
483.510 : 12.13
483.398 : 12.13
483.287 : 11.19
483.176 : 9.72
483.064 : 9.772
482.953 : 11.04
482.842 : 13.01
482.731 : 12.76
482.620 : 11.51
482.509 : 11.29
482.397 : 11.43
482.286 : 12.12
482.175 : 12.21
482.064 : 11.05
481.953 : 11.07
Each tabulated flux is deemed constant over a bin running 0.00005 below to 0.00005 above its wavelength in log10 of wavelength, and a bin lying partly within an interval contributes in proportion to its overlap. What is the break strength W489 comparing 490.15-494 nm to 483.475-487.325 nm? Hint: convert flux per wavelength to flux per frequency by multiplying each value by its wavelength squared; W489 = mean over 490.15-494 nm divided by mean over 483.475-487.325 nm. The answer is 1.26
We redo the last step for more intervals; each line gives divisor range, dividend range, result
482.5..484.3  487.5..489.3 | 1.13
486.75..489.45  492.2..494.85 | 1.23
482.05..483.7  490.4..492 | 1.27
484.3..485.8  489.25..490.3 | 1.16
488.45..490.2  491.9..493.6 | 1.13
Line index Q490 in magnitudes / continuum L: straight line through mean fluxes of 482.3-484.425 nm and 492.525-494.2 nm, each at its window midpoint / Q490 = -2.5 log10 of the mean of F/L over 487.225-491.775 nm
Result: 0.04 mag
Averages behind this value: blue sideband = 11.6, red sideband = 15.1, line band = 13.2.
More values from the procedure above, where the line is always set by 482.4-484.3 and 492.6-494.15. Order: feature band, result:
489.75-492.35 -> 0.05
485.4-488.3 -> 0.07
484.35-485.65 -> 0.09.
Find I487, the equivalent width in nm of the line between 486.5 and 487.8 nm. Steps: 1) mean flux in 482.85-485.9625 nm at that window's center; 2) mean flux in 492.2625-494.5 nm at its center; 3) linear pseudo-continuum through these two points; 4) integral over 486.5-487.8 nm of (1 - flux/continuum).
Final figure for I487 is 0.085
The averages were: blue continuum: 11.5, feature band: 11.8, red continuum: 15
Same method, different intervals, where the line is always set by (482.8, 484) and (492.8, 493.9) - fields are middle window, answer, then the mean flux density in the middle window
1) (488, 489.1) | 0.03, 13.3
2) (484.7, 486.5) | 0.06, 12.1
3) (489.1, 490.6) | 0.11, 13.1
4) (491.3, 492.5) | 0.08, 14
